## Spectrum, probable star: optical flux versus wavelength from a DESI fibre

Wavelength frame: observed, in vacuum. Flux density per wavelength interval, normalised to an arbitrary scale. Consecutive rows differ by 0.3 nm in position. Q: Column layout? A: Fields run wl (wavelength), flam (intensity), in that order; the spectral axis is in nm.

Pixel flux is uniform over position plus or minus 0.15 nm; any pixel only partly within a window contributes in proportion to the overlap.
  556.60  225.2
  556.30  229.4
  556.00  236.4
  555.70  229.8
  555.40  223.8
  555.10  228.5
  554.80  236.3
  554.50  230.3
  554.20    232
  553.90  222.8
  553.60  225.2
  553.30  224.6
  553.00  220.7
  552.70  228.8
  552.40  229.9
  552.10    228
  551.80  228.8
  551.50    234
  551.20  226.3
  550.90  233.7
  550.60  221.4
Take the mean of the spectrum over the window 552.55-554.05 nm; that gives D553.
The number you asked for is 224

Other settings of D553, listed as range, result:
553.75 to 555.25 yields 230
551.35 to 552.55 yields 230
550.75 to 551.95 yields 231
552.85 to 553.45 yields 223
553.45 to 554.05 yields 224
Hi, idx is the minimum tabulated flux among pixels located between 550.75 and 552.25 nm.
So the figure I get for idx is 226.3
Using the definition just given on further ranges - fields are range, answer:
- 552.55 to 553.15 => 220.7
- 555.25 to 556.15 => 223.8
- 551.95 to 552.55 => 228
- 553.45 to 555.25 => 222.8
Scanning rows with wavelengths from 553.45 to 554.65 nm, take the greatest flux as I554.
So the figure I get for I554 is 232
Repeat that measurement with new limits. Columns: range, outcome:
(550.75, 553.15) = 234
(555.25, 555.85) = 229.8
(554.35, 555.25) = 236.3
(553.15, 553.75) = 225.2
